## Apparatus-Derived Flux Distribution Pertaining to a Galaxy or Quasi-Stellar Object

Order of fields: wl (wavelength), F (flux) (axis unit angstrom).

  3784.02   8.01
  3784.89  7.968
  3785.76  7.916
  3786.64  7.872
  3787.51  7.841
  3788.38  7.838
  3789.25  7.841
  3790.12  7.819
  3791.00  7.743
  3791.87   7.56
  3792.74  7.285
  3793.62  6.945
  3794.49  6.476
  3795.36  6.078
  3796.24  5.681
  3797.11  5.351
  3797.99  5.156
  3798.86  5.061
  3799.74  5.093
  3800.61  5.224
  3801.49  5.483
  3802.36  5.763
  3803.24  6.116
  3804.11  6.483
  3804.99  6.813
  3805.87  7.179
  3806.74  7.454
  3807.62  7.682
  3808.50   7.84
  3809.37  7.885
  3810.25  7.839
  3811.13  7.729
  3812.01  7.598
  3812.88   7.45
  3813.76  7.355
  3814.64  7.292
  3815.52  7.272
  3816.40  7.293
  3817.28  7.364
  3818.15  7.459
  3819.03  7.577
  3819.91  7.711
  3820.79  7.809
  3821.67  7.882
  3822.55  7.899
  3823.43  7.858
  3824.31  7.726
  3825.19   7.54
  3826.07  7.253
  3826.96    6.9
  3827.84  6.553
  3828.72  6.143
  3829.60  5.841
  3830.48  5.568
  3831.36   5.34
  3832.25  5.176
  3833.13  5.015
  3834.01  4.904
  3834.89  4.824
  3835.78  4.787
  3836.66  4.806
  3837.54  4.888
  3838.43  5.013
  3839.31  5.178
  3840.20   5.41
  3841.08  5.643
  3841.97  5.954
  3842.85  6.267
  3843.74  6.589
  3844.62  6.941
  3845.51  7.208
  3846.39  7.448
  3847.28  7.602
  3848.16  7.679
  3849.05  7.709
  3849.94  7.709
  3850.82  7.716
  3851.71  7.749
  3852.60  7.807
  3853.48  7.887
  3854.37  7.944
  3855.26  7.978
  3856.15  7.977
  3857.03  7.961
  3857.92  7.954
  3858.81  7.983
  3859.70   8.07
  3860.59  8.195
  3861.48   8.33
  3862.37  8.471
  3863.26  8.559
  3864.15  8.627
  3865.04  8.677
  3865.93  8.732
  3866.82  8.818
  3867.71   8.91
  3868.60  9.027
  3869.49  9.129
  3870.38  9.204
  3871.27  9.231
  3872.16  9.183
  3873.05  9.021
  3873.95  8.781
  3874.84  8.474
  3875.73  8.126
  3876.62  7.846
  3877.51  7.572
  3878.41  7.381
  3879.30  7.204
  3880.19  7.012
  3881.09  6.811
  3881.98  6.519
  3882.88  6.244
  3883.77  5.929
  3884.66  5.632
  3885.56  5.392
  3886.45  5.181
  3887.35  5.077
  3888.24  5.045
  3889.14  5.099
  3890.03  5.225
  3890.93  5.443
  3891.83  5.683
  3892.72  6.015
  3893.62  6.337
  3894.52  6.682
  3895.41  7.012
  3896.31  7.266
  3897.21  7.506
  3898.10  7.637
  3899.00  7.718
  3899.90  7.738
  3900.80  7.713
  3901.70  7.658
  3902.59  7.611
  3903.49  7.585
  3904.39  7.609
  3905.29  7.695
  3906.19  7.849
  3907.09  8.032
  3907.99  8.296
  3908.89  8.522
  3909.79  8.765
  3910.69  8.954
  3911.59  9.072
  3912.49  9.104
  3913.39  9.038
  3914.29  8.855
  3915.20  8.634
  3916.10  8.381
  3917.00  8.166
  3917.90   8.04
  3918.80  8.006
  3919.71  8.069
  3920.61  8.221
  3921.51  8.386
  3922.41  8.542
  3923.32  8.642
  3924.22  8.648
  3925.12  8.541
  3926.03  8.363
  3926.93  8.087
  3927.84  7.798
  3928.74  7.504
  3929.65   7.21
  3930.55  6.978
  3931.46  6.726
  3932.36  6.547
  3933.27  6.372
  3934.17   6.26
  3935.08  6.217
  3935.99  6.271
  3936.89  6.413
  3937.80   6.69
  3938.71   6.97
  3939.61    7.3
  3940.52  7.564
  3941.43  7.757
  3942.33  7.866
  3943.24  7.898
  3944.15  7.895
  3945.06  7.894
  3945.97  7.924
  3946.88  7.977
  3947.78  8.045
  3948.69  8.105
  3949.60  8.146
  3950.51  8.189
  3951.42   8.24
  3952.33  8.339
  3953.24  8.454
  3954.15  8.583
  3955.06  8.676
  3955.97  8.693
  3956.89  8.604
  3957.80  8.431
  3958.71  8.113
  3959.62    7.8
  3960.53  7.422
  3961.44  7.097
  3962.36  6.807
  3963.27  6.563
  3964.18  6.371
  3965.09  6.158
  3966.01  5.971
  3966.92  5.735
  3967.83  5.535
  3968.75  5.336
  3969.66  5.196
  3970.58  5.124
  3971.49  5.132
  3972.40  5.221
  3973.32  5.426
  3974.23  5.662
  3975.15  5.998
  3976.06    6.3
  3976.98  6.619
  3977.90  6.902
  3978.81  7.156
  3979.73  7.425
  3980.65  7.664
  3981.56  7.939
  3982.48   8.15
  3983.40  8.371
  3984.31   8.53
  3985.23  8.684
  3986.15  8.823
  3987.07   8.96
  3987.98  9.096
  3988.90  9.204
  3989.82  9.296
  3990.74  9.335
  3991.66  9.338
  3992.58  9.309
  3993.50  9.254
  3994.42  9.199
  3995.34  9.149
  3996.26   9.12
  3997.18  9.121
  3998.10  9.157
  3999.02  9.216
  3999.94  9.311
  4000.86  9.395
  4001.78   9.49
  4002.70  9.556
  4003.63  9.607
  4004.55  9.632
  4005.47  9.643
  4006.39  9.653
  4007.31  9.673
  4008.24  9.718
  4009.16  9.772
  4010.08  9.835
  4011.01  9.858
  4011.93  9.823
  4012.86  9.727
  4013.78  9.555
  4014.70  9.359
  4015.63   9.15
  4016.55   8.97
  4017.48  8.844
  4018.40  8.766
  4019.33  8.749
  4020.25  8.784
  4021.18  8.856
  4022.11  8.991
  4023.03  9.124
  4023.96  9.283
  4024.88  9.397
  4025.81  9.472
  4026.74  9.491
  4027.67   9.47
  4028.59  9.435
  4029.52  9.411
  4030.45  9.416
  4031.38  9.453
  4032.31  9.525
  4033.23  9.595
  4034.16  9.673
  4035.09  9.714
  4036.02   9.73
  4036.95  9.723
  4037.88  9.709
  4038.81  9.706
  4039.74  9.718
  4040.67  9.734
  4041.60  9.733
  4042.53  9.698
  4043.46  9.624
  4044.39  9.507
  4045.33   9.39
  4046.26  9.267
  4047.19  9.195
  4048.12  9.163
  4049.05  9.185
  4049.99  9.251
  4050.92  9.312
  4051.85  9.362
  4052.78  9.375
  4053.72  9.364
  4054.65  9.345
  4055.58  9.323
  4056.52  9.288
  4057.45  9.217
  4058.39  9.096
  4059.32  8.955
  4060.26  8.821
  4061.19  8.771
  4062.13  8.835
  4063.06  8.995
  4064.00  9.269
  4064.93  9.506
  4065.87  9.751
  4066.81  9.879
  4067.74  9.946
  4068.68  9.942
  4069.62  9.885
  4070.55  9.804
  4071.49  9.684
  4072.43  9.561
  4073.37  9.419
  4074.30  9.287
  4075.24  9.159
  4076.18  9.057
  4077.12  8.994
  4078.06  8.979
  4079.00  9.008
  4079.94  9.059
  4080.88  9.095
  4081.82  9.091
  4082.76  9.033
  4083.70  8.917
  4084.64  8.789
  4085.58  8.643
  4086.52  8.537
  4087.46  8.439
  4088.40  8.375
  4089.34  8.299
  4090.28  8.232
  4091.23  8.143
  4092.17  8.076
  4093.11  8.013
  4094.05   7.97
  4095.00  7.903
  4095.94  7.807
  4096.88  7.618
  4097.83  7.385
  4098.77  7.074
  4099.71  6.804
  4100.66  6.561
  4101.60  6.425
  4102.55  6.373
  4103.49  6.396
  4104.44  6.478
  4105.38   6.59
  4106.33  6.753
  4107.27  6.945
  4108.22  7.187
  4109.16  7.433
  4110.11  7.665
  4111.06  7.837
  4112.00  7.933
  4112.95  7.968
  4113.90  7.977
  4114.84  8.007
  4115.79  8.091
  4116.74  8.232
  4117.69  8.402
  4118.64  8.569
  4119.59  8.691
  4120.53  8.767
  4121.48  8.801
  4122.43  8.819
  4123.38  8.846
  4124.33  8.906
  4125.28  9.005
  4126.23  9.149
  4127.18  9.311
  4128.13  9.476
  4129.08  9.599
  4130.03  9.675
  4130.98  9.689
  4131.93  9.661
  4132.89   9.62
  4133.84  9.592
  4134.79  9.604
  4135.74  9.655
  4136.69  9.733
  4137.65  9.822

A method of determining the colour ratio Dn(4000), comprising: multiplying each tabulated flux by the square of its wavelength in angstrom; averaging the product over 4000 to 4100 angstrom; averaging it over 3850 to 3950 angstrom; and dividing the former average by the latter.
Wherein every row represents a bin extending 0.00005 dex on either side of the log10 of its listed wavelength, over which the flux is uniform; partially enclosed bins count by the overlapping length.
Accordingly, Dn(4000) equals 1.3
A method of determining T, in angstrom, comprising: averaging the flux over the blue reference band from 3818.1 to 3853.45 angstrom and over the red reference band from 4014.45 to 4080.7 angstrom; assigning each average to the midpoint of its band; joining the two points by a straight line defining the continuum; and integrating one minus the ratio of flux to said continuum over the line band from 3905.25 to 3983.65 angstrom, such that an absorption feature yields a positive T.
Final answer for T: 4.6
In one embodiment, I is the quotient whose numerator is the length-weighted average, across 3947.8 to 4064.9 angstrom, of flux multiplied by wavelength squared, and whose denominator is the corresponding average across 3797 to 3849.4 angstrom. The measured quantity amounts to 1.4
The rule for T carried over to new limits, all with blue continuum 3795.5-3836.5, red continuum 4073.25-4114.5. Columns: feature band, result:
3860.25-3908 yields -3.31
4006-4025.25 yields -4.38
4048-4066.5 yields -3.35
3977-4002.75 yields -4.37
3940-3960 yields -2.39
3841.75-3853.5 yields -0.93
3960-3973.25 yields 2.49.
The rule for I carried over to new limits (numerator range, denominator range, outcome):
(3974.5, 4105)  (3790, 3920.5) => 1.36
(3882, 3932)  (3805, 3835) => 1.11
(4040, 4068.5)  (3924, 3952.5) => 1.32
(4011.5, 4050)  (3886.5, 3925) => 1.32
